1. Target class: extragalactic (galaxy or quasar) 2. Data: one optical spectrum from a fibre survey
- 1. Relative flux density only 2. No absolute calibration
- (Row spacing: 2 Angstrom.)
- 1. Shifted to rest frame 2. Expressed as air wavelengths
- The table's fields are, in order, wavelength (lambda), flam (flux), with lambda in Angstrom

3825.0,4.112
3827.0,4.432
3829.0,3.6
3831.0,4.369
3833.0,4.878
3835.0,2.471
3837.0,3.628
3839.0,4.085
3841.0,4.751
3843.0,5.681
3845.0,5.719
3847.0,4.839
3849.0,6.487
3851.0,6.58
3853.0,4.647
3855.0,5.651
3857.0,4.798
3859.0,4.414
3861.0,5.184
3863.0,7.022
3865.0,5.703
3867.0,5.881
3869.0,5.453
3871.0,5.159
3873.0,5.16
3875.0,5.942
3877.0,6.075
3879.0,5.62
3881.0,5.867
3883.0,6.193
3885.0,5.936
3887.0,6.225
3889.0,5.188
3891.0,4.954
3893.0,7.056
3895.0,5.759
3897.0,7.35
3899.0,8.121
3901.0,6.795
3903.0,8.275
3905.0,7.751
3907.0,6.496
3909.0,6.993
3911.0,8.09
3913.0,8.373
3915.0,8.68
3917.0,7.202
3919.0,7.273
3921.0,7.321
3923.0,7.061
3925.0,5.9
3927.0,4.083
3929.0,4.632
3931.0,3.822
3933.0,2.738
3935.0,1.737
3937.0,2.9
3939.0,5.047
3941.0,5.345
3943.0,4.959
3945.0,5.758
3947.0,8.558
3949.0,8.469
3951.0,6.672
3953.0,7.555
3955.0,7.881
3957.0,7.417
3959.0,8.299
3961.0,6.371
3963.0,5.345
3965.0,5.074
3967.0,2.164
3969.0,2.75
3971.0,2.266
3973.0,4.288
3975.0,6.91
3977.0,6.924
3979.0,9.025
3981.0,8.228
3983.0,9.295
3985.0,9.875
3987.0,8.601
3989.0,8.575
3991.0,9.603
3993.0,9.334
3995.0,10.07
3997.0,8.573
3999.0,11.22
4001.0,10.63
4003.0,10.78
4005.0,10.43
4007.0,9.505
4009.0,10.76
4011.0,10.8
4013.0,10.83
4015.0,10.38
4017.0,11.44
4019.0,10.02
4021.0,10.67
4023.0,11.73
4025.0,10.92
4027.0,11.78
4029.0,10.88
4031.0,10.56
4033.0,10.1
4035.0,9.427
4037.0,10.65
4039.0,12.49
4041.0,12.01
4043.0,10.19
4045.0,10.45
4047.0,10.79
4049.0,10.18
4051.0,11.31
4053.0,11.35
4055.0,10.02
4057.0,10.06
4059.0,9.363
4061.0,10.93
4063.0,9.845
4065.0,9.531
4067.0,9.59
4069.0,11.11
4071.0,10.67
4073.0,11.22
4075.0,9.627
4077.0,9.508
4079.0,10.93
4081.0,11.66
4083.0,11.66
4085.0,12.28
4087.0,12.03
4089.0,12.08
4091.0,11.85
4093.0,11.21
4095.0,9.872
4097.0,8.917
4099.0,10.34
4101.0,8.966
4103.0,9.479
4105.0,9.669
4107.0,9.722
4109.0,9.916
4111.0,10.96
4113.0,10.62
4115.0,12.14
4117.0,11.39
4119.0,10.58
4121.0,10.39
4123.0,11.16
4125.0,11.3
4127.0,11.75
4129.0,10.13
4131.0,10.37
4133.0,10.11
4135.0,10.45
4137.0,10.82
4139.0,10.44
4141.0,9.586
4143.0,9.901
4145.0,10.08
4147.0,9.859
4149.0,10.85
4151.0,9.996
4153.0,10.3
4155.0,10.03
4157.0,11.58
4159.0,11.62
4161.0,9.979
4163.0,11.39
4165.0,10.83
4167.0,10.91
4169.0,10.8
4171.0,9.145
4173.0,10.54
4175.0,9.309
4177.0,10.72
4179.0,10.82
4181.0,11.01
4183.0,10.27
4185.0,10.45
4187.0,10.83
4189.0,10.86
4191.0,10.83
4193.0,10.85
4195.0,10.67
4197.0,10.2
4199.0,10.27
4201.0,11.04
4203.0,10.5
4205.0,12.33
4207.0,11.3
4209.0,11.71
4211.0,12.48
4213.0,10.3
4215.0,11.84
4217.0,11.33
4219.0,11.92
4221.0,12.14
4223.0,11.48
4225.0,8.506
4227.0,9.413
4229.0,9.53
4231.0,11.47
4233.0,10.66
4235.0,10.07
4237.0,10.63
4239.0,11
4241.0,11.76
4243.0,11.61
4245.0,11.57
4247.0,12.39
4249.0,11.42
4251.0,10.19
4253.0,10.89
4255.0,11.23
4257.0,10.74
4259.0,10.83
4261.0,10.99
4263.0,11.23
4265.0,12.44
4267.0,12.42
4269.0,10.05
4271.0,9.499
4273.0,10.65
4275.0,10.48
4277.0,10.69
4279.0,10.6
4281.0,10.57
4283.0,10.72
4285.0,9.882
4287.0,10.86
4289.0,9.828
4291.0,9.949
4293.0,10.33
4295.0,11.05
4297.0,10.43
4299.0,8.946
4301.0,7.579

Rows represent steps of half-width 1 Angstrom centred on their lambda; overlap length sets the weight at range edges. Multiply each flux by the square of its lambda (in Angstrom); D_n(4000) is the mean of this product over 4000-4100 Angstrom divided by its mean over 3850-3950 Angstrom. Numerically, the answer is 1.92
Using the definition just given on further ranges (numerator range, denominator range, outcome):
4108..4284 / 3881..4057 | 1.50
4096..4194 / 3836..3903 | 2.09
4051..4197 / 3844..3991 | 1.89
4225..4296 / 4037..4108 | 1.11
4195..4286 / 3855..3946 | 2.19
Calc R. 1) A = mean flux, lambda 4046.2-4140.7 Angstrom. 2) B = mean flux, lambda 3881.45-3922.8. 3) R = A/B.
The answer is 1.5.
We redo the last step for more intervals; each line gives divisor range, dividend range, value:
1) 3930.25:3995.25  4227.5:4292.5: 1.69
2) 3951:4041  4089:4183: 1.18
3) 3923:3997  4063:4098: 1.70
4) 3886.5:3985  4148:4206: 1.70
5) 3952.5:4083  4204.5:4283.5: 1.17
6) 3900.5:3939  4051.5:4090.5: 1.77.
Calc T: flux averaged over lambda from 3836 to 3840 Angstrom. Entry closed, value 3.86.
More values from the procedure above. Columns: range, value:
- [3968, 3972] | 2.51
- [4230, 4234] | 11.1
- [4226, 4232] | 10.1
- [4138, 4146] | 10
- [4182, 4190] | 10.6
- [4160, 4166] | 10.7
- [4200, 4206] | 11.3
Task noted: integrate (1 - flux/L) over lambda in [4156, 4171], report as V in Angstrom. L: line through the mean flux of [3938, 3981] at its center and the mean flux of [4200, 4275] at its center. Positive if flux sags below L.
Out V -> -1.8 Angstrom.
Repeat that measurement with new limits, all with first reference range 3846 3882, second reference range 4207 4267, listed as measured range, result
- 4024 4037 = -4.1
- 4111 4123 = -2.2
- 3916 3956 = 5.5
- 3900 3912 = -2.3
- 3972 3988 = -1.3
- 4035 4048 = -4.4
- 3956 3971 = 4.0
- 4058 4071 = -2.3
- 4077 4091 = -4.4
